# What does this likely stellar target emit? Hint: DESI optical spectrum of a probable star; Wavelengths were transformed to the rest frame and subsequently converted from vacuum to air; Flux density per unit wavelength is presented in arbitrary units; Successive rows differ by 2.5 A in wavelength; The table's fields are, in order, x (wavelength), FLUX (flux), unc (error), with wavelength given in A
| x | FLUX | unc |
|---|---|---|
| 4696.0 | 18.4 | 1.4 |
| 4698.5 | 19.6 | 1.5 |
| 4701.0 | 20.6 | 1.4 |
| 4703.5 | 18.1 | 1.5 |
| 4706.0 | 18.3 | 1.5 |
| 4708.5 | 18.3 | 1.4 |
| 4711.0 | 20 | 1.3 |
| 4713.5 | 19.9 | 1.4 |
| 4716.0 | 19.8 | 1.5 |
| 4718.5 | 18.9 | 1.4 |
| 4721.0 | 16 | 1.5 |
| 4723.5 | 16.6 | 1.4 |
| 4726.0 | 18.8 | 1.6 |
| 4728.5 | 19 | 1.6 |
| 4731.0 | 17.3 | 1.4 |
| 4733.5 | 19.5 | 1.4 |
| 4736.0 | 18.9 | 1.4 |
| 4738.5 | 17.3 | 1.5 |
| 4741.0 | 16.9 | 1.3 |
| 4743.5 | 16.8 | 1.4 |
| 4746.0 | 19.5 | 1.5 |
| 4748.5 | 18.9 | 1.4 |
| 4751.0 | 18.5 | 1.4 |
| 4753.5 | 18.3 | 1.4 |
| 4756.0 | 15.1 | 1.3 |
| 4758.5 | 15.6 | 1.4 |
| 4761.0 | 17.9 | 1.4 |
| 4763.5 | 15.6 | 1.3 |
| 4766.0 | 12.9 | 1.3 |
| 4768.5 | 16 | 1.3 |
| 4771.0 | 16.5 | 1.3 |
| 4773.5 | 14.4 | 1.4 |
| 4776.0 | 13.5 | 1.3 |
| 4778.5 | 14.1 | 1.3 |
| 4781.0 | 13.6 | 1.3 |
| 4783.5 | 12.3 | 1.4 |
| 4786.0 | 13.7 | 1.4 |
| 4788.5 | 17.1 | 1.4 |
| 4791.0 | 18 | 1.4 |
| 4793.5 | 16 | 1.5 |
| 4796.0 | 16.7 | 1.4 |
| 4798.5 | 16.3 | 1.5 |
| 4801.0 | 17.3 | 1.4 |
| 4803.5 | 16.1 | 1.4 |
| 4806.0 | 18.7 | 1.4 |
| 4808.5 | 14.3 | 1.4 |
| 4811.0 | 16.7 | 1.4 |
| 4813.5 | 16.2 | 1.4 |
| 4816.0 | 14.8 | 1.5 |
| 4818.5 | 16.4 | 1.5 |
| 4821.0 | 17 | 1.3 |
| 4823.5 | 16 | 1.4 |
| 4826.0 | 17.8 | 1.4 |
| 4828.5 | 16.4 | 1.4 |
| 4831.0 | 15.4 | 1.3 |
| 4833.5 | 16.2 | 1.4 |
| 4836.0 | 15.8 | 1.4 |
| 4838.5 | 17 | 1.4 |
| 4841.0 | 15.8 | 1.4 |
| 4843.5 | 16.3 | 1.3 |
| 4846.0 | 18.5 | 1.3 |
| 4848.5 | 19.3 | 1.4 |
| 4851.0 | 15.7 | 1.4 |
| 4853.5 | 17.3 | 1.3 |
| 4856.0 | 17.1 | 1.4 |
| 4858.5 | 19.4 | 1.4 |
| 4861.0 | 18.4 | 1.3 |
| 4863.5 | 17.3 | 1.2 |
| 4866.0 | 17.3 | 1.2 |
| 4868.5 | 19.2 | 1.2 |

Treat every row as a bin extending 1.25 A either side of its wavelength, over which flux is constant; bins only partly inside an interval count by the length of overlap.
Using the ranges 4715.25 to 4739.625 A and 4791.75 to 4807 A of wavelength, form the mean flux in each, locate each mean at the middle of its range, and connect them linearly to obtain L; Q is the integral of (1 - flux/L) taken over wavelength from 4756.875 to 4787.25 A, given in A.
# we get 4.7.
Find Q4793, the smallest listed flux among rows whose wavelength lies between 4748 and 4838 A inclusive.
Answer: 12.3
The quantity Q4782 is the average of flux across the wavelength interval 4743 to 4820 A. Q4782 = 16.1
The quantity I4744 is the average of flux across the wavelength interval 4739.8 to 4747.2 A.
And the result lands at 17.7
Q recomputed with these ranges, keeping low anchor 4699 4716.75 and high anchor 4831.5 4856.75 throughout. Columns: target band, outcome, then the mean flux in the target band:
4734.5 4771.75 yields 3.0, 17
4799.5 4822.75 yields 1.4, 16.4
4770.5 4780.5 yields 2.0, 14.4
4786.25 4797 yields 0.7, 16.7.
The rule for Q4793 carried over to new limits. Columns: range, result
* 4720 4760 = 15.1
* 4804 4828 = 14.3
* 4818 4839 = 15.4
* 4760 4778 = 12.9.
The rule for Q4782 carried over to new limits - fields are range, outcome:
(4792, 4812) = 16.5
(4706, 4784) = 17.1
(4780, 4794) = 15.1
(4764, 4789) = 14.4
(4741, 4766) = 17.1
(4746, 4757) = 18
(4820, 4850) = 16.8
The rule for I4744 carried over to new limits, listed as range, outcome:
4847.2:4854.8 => 17.4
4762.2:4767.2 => 14.3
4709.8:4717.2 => 19.9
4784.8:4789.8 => 15.4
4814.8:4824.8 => 16.1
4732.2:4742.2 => 18.2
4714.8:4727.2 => 18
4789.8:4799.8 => 16.7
